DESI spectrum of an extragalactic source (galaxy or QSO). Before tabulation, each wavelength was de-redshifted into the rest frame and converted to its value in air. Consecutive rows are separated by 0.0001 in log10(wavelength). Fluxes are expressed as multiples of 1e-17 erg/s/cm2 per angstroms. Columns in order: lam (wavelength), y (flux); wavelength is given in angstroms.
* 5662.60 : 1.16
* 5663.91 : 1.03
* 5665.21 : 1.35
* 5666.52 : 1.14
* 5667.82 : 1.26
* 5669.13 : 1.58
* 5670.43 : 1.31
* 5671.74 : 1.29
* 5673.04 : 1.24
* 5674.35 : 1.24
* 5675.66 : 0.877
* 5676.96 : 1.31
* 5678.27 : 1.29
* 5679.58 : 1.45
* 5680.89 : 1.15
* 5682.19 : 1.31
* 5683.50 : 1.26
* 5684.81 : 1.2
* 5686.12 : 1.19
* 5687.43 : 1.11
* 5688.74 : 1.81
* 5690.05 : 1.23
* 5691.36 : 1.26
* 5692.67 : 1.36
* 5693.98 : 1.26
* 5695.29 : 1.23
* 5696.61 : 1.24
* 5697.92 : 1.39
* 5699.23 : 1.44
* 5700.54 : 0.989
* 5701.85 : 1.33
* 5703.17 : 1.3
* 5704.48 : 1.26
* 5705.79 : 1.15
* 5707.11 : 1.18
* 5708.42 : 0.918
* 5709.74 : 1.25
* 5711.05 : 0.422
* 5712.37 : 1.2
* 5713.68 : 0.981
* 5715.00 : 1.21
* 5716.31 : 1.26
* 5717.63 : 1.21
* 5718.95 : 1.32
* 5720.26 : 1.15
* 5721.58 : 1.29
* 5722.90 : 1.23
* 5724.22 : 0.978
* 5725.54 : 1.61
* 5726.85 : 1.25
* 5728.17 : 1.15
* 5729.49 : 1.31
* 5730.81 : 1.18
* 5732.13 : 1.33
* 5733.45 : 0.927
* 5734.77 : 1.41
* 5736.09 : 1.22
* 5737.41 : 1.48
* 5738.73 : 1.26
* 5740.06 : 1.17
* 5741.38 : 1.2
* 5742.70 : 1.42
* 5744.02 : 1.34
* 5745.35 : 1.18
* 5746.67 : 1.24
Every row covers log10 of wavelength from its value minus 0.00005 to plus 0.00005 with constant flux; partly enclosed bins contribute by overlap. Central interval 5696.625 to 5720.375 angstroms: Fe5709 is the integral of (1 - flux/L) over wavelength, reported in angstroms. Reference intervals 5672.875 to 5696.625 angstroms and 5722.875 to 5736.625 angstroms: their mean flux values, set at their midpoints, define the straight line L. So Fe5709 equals 1.6 angstroms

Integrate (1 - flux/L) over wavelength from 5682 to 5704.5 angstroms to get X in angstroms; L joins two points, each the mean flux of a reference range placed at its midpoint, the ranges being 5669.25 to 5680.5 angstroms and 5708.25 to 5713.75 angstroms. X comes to -3.74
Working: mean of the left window 1.26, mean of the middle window 1.29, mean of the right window 0.955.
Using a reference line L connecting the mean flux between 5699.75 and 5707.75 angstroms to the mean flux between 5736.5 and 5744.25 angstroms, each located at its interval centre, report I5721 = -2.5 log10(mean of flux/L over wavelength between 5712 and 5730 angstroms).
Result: 0.03 mag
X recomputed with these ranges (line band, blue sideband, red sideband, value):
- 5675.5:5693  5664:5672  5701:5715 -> -0.9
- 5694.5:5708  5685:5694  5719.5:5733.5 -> 0.5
